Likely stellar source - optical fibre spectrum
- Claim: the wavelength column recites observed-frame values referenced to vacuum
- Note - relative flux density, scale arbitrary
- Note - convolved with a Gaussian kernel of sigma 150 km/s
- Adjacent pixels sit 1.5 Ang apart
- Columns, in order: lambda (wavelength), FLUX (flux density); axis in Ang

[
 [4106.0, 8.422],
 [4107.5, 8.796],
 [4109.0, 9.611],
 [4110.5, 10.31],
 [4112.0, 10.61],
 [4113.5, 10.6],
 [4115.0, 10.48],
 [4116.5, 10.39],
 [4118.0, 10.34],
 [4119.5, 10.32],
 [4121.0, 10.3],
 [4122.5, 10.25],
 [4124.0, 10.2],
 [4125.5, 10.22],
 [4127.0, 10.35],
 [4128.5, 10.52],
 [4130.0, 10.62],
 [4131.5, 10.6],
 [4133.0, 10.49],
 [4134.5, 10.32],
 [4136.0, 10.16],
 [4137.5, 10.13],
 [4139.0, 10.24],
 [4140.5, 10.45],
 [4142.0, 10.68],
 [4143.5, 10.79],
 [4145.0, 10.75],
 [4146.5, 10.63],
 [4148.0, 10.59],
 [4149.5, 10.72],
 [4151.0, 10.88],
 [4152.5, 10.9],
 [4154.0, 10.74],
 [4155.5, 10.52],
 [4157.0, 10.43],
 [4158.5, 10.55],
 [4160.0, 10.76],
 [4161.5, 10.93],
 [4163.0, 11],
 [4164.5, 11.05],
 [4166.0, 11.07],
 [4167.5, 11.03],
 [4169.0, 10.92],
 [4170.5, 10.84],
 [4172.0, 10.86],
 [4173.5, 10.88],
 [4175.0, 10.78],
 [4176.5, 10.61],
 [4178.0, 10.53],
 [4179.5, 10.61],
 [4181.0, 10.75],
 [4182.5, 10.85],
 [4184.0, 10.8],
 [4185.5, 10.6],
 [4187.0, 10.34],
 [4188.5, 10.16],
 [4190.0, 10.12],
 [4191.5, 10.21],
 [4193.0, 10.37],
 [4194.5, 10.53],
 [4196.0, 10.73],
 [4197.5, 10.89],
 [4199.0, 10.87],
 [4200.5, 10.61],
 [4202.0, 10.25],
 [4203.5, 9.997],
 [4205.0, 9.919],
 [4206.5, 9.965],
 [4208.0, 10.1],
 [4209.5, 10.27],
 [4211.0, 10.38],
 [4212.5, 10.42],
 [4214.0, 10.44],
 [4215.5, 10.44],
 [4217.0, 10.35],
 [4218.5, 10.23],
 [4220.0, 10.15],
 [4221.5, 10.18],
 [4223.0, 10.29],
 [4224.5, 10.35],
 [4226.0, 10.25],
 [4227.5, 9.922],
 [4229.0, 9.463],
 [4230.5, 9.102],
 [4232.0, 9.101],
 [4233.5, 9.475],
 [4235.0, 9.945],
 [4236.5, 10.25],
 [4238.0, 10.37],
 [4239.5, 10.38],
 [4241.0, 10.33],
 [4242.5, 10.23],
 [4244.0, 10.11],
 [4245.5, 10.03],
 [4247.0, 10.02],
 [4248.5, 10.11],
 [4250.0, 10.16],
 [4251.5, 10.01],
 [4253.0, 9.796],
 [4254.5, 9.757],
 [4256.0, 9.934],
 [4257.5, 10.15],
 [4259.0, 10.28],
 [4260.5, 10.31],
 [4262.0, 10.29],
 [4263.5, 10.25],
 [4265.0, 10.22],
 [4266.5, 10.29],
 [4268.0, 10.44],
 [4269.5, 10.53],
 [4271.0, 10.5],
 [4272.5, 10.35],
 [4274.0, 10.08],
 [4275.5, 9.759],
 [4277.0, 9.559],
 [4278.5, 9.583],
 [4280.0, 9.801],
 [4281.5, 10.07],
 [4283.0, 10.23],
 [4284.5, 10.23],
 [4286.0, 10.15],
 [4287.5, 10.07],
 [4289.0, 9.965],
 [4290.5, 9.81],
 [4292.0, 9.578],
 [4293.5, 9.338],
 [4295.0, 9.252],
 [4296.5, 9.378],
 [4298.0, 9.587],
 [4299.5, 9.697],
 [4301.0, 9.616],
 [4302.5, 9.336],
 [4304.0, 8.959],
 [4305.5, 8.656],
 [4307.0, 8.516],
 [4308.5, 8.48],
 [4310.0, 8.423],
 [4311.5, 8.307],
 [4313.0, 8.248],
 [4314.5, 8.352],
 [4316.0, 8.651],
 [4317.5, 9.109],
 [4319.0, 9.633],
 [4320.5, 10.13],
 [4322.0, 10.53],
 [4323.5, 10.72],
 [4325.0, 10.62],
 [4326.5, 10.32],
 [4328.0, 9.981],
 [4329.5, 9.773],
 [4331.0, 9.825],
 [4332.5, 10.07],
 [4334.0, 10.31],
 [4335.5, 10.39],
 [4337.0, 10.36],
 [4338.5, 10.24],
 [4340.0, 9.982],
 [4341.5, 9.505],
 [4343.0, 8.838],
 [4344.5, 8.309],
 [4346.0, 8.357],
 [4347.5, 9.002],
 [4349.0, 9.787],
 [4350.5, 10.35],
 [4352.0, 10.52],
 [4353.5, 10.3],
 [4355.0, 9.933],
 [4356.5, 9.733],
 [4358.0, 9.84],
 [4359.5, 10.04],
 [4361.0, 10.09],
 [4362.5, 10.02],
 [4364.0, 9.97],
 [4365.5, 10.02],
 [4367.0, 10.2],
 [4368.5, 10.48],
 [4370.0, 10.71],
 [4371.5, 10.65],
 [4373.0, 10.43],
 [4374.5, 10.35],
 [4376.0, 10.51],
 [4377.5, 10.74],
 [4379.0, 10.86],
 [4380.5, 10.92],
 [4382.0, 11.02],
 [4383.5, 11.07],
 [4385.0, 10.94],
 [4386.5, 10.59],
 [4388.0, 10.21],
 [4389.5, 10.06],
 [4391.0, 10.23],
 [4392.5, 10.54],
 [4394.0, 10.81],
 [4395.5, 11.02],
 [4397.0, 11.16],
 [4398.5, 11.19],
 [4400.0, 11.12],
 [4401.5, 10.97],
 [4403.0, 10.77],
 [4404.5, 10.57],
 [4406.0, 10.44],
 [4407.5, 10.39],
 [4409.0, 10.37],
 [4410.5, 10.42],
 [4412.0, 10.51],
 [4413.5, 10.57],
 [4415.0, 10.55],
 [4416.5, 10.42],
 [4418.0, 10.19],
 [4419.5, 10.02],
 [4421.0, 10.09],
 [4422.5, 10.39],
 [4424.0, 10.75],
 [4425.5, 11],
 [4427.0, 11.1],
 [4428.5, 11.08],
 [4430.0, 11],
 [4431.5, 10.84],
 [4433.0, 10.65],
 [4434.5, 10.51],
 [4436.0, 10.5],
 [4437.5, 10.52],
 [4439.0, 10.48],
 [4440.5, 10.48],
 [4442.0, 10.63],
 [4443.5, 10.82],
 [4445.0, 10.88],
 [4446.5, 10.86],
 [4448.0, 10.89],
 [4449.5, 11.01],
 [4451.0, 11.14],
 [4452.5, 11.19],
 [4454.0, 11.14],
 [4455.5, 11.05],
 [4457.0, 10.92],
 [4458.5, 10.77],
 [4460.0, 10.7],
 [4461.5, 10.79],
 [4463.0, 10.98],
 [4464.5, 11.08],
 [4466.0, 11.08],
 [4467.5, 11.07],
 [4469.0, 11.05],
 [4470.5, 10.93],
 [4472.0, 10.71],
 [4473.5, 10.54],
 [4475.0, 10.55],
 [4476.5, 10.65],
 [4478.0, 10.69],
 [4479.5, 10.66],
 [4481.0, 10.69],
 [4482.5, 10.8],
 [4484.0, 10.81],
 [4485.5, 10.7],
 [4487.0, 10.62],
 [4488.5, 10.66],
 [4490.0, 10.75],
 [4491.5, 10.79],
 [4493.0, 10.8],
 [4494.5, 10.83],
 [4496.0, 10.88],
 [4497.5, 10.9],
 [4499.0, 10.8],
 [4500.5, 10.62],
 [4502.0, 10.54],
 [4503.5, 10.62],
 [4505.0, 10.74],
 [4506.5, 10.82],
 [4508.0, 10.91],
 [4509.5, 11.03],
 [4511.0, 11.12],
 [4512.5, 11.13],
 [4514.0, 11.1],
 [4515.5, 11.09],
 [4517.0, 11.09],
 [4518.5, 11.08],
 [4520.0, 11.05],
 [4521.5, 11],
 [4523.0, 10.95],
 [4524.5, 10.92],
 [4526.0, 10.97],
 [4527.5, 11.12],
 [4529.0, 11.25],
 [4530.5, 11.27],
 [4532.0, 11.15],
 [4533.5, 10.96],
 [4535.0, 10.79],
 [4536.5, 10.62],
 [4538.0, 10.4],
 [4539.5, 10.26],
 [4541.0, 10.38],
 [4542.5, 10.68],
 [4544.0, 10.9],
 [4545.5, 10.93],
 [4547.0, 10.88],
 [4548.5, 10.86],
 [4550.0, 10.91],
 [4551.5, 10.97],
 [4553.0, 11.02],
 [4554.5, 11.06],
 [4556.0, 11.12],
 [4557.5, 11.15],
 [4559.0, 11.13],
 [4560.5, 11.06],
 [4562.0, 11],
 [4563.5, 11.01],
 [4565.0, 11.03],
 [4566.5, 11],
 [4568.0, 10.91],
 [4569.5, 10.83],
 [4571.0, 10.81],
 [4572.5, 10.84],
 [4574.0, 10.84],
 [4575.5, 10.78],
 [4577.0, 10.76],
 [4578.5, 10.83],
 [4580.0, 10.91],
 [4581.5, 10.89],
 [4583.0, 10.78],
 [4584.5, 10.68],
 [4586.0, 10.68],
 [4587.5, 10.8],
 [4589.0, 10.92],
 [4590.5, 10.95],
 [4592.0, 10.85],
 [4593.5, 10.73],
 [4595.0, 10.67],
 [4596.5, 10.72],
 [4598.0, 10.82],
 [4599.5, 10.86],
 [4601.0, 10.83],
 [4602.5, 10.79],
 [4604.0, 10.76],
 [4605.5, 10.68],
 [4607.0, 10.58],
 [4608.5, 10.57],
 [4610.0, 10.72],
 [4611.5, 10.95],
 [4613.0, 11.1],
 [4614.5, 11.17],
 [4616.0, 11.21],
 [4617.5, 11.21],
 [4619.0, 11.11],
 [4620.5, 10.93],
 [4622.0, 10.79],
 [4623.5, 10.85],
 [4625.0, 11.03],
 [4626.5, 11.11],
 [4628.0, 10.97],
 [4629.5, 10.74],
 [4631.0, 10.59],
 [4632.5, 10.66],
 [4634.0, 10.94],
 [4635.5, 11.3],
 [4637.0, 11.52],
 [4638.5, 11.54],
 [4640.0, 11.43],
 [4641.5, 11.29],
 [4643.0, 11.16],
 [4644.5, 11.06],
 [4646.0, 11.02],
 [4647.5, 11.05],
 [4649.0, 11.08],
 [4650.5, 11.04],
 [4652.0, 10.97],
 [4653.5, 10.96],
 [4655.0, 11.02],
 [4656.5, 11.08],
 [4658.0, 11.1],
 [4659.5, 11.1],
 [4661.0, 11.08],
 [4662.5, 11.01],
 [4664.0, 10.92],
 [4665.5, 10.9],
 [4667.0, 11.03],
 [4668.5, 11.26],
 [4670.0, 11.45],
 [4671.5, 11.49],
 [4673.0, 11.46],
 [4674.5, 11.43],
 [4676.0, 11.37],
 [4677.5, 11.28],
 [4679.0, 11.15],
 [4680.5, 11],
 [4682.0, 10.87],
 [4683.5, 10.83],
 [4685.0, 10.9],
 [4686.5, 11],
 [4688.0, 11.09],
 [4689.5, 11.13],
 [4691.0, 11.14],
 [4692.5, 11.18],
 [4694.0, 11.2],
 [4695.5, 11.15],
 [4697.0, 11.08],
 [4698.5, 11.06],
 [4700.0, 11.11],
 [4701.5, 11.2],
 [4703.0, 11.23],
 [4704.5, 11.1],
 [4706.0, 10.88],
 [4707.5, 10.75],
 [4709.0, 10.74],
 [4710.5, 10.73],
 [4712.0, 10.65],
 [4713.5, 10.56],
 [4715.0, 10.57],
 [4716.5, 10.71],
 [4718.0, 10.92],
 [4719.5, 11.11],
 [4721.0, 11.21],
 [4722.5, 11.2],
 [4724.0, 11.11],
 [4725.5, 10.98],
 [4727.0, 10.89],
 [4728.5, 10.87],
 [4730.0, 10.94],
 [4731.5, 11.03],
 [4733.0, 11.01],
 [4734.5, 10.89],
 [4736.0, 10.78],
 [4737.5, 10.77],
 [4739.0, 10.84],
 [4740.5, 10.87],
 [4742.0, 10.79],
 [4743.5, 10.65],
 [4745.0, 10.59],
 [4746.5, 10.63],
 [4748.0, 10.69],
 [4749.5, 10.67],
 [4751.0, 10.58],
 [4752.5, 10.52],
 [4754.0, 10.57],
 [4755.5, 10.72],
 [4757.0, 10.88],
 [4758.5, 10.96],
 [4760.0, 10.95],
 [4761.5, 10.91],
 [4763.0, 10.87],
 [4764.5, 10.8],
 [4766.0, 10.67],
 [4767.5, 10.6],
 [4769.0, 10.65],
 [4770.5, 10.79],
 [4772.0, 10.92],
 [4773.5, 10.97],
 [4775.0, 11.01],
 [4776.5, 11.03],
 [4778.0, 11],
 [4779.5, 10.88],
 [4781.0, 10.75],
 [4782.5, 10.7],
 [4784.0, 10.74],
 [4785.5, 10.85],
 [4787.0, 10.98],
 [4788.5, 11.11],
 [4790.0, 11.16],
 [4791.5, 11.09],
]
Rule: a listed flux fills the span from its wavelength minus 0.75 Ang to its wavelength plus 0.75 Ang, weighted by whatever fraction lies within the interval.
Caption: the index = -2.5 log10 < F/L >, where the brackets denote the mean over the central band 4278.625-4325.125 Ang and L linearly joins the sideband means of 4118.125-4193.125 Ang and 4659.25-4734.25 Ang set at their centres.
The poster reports 0.14 mag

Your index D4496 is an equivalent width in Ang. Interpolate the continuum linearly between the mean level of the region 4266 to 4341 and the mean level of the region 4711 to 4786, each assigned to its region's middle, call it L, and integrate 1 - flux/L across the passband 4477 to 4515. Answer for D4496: -2.3 Ang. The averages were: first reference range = 9.71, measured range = 10.8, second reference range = 10.8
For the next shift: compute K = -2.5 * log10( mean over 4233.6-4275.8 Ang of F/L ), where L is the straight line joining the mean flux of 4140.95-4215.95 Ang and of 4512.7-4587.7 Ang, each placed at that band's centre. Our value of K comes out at 0.05 mag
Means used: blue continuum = 10.6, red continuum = 10.9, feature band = 10.2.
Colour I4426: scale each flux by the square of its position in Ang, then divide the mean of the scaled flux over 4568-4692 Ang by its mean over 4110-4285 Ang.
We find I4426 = 1.29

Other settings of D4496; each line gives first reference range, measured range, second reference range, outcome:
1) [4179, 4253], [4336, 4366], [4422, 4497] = 2.2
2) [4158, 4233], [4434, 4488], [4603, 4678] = 0.0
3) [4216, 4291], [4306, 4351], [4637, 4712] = 3.3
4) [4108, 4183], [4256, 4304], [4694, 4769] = 3.2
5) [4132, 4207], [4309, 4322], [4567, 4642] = 2.1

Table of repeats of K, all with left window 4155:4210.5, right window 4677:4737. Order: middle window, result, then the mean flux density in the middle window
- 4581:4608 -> 0.01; 10.8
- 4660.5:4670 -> -0.01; 11.1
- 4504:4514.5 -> -0.01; 11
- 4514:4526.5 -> -0.02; 11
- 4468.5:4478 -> 0.01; 10.7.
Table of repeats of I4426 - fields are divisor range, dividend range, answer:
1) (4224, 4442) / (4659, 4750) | 1.28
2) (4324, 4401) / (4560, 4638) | 1.18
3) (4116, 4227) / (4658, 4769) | 1.33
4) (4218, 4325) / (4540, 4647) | 1.29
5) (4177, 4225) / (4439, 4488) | 1.18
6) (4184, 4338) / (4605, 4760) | 1.33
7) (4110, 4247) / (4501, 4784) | 1.30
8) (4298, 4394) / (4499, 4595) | 1.21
